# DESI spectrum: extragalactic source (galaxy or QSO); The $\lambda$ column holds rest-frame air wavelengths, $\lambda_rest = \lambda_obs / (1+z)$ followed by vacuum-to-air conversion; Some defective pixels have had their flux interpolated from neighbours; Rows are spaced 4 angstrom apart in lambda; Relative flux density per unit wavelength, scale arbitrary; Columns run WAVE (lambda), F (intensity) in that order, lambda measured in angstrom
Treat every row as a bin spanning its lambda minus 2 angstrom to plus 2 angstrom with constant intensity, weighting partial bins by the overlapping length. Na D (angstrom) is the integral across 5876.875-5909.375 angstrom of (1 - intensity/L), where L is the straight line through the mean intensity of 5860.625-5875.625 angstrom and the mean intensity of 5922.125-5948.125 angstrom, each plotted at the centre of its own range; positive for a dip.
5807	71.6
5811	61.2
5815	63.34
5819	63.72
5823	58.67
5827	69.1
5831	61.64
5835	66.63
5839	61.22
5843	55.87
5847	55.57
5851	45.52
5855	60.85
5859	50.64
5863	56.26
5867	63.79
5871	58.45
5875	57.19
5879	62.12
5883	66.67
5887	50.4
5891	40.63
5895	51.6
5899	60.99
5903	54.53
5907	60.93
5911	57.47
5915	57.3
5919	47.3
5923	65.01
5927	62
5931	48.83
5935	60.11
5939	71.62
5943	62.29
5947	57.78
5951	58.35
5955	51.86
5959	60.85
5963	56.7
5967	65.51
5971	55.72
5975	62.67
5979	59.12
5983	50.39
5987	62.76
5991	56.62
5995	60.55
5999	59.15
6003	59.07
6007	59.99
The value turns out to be 2.0 angstrom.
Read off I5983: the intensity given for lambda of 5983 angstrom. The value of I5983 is 50.39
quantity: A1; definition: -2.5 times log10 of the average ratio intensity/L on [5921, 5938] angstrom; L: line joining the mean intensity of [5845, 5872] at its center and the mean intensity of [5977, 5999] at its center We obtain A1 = -0.05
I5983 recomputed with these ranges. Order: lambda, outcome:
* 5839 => 61.22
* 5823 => 58.67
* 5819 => 63.72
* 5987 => 62.76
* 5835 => 66.63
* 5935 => 60.11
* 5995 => 60.55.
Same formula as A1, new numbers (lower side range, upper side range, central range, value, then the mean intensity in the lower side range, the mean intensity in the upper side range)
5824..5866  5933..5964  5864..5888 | -0.02 mag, 58.5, 60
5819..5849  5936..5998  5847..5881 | 0.08 mag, 61.4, 59.5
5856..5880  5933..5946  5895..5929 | 0.07 mag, 58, 64.1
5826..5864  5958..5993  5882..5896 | 0.14 mag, 58.1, 58.9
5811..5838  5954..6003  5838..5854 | 0.15 mag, 63.6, 58.7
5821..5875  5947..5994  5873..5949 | 0.02 mag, 58.7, 58.3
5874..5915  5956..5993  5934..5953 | -0.08 mag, 56.3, 58.7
